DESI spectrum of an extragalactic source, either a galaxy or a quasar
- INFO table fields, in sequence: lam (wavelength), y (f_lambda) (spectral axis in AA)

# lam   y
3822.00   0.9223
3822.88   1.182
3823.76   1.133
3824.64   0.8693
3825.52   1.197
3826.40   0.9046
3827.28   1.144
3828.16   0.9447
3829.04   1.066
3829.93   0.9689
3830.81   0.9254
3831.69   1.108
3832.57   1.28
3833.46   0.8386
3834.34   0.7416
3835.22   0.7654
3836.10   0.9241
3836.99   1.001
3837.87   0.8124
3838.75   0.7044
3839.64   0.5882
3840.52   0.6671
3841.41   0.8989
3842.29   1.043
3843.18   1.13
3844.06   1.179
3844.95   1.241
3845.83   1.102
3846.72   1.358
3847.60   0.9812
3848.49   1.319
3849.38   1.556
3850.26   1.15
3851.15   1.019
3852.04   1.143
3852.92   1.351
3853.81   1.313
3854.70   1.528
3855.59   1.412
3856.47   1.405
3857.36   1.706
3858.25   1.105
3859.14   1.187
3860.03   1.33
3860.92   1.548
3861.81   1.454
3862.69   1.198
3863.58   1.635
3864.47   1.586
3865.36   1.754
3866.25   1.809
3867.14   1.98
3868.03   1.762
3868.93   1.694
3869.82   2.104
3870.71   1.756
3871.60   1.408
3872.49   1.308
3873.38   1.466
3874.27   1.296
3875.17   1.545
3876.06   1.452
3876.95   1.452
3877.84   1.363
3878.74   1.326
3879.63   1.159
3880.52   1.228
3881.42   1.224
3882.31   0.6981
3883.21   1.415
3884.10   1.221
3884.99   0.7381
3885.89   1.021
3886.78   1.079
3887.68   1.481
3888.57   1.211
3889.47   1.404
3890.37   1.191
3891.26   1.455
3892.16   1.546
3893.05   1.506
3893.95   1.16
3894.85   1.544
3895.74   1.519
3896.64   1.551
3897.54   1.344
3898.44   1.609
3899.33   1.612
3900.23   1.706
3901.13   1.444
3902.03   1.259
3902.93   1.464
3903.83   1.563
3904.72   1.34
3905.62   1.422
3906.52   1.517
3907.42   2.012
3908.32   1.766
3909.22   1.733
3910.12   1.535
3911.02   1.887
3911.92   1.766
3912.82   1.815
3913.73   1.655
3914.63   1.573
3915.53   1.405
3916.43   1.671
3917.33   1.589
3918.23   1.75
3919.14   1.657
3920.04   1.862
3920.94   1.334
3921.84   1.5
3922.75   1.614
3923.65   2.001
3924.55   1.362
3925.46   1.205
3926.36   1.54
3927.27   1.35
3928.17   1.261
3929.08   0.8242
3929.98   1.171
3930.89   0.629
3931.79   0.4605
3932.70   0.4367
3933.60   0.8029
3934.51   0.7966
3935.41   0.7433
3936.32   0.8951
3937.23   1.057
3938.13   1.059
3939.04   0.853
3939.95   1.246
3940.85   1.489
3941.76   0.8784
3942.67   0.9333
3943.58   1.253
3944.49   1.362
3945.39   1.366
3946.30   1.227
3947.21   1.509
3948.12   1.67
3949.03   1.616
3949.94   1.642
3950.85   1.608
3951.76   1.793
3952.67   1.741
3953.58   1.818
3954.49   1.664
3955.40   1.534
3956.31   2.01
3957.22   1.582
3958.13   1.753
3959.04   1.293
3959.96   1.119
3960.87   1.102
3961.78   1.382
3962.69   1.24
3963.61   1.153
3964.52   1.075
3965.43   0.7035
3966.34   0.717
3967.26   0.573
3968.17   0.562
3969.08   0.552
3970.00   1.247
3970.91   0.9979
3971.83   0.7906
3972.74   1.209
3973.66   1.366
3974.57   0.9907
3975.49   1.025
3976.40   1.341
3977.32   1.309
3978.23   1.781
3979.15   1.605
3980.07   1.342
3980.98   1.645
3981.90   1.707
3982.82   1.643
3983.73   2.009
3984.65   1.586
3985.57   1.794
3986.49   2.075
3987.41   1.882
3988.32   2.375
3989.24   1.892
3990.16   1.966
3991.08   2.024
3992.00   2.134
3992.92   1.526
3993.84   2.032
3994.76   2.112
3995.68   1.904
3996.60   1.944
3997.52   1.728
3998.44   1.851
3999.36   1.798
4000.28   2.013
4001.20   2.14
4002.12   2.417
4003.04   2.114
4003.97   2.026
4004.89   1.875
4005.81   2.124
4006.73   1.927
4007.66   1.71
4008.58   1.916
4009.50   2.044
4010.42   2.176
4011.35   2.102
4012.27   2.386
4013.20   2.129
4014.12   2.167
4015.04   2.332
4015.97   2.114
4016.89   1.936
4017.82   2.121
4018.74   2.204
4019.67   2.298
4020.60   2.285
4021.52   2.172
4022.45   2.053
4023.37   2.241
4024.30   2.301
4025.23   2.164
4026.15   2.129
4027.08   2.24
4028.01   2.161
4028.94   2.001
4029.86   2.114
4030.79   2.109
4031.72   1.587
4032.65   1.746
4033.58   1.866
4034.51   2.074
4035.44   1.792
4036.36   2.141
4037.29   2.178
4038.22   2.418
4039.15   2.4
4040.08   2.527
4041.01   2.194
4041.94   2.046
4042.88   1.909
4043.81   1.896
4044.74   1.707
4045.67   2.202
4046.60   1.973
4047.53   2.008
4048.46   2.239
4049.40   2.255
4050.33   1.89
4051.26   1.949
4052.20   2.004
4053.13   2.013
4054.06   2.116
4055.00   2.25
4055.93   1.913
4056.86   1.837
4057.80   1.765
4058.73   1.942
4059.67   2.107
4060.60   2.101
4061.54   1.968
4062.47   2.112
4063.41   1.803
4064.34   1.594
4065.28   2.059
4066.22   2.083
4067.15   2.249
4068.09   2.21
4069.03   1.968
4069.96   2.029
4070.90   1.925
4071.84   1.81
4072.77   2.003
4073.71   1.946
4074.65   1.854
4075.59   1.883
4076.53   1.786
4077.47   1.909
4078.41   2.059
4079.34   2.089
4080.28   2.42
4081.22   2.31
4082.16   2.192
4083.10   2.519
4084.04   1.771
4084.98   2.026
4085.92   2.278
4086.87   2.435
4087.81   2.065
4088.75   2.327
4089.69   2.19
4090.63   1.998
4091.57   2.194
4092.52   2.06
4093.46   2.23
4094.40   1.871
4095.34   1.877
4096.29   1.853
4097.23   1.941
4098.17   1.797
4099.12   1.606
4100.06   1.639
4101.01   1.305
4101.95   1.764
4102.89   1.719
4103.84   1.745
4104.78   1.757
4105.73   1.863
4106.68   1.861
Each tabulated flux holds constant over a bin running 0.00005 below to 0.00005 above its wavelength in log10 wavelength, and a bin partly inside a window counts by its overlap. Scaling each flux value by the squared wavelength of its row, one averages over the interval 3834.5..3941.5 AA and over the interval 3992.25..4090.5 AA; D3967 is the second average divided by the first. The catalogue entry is 1.7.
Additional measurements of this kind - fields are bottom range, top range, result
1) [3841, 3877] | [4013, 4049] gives 1.63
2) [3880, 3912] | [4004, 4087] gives 1.57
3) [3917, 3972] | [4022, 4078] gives 1.72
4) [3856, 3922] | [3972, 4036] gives 1.37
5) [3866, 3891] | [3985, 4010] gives 1.52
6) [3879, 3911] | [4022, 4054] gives 1.59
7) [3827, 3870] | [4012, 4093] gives 1.87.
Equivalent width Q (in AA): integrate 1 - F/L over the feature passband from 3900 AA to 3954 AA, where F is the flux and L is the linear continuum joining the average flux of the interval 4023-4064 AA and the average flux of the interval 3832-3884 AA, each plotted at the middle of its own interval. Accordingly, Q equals 5.97 AA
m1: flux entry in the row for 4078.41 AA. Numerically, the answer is 2.059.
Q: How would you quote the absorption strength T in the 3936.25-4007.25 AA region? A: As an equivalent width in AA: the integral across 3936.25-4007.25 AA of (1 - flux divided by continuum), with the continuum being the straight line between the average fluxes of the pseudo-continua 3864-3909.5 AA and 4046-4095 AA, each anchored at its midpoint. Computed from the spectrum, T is 8.9 AA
